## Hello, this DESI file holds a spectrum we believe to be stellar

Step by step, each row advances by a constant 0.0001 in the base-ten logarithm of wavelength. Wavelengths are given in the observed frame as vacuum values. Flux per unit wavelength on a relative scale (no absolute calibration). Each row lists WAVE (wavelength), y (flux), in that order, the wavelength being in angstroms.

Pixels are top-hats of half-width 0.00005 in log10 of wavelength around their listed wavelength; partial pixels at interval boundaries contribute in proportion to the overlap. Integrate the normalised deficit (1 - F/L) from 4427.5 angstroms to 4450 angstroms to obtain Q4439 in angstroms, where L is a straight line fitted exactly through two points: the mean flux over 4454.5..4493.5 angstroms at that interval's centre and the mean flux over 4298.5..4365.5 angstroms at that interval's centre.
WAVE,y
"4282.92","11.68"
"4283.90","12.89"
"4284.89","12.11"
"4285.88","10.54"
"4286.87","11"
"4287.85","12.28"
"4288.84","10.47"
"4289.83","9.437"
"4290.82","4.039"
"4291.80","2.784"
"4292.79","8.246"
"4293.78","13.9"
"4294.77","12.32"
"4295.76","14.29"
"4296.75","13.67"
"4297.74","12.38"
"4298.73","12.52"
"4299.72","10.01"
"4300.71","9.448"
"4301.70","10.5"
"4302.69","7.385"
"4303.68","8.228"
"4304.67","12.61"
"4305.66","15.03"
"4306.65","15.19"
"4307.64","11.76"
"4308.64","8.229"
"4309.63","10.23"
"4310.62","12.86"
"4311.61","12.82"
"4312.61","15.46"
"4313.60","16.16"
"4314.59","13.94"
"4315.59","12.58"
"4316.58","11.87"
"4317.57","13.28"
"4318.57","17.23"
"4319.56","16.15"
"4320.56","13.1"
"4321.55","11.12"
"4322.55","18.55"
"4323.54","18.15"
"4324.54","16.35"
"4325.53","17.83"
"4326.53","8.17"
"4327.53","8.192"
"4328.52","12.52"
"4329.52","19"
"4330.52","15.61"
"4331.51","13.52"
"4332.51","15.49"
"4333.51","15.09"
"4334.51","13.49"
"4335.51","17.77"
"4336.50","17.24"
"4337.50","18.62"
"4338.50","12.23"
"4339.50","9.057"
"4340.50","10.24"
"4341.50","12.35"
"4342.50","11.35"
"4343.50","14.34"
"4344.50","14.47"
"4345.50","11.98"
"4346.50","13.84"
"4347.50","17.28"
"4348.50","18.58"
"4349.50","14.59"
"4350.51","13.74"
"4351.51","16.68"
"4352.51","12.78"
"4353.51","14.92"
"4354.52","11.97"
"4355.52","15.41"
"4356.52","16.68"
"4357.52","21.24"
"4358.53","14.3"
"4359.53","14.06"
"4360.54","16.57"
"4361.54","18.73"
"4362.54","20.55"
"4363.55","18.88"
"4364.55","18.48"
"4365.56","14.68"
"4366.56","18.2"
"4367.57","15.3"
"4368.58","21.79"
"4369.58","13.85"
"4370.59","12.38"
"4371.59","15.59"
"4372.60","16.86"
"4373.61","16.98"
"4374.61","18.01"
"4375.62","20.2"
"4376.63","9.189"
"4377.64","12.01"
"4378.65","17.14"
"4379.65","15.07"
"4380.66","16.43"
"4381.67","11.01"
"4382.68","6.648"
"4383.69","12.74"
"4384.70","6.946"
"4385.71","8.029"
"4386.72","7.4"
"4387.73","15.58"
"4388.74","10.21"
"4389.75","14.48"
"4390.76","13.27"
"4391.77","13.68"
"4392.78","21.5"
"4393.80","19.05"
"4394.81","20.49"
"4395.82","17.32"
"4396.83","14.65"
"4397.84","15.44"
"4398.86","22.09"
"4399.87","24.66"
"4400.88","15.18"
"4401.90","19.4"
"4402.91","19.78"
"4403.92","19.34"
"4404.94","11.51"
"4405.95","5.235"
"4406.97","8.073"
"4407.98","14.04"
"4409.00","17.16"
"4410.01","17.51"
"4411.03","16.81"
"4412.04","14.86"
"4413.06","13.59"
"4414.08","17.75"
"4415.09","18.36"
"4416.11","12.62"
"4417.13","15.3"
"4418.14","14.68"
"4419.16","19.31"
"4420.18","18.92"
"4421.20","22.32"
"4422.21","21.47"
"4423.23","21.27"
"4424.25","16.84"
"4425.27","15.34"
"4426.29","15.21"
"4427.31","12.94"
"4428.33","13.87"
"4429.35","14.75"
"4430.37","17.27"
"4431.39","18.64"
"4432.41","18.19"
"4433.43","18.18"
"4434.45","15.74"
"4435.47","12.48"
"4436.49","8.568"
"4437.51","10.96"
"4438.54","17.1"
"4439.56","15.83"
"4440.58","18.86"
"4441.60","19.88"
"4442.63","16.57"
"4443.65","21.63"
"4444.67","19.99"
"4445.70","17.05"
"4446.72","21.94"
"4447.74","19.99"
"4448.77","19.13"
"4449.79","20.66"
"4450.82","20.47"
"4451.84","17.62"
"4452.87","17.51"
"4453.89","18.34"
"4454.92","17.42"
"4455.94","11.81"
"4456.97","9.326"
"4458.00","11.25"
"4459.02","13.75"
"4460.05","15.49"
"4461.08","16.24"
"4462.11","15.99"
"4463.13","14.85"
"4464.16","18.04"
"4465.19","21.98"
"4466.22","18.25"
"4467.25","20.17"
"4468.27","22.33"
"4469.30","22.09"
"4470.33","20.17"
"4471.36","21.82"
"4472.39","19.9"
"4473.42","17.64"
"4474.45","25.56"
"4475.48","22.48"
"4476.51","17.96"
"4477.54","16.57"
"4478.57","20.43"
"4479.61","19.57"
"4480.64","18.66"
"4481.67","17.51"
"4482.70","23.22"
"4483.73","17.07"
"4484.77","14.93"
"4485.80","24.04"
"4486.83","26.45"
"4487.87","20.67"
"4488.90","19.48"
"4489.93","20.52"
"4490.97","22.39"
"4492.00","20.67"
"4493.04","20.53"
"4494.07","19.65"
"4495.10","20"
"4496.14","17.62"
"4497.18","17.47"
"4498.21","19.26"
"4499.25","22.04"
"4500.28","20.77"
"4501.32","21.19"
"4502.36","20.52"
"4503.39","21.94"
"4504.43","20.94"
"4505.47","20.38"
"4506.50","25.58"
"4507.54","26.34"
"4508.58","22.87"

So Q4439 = 0.9 angstroms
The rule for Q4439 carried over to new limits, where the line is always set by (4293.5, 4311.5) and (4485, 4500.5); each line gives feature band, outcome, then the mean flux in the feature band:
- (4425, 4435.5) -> 1.1 angstroms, 15.8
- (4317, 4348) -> -2.9 angstroms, 14.3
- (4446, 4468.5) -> 2.0 angstroms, 17.3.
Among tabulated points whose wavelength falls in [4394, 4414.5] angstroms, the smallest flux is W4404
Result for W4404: 5.235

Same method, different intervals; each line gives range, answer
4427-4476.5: 8.568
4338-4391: 6.648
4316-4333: 8.17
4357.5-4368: 14.06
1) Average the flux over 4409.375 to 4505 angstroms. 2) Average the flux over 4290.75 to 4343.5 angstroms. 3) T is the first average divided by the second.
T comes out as 1.4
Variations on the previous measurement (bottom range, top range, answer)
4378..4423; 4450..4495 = 1.22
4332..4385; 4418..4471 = 1.15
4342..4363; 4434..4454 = 1.14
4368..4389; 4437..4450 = 1.35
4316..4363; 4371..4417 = 1.01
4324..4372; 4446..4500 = 1.26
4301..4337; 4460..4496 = 1.45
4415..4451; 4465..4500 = 1.17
